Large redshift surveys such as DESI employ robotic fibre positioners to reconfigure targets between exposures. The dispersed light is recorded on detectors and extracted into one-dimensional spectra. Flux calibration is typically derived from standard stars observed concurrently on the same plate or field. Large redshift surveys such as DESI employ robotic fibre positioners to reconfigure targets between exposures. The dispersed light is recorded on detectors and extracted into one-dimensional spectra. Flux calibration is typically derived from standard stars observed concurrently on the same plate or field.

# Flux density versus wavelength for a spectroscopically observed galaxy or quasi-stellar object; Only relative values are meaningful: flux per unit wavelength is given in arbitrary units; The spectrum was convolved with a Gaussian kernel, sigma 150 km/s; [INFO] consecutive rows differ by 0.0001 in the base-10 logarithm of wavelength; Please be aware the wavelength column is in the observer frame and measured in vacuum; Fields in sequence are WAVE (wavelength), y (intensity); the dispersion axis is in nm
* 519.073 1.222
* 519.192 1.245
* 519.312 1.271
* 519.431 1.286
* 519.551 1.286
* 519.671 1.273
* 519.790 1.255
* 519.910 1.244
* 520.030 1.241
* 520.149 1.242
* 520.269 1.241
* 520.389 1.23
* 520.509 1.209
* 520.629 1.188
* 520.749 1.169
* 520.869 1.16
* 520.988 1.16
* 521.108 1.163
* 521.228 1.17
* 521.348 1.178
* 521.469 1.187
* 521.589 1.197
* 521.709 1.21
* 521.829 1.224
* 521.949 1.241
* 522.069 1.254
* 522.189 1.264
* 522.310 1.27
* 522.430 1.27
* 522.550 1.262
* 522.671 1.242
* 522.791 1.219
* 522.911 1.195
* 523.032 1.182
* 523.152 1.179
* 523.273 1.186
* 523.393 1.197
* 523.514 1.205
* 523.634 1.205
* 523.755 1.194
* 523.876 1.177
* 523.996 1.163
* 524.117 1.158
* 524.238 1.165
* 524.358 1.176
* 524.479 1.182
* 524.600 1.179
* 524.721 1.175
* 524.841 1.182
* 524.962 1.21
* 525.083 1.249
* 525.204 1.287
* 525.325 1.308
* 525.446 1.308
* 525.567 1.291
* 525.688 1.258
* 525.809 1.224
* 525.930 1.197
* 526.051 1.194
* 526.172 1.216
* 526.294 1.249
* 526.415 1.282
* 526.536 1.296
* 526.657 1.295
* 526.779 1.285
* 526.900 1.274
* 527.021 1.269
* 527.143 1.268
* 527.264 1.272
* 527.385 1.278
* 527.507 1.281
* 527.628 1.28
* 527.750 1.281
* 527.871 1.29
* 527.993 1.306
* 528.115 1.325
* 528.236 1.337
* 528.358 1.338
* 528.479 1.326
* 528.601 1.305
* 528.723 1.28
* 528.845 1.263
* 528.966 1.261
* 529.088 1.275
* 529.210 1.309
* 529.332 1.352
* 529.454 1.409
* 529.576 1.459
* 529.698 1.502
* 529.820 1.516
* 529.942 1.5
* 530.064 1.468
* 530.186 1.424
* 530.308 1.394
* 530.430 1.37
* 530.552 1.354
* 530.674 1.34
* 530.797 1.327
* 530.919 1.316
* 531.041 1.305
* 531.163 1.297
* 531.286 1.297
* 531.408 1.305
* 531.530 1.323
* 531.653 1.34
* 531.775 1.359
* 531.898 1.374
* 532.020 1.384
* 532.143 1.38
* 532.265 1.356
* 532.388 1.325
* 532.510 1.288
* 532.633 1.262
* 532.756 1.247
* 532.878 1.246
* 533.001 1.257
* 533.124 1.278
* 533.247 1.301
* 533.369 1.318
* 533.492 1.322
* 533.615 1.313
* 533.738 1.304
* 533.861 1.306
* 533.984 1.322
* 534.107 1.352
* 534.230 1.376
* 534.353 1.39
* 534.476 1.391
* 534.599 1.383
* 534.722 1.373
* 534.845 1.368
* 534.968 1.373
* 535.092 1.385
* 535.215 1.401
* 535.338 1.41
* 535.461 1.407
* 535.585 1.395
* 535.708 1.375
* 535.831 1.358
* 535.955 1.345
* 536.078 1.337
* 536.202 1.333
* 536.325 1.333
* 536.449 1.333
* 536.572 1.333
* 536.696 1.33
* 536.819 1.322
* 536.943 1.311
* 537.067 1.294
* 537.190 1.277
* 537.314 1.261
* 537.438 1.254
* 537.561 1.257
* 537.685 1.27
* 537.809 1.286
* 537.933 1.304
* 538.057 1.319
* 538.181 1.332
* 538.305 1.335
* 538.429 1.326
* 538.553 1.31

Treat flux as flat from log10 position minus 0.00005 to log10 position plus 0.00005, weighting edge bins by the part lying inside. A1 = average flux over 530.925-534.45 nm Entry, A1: 1.32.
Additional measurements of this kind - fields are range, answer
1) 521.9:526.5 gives 1.22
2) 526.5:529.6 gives 1.3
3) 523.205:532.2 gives 1.29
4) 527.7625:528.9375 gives 1.31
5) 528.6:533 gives 1.35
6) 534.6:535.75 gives 1.39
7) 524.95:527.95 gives 1.27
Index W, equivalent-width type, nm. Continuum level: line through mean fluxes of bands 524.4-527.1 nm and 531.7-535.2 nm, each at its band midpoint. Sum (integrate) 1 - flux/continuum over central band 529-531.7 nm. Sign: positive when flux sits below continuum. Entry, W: -0.151 nm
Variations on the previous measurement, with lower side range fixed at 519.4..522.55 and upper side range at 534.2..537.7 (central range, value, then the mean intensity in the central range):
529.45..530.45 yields -0.12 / 1.45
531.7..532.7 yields -0.02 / 1.34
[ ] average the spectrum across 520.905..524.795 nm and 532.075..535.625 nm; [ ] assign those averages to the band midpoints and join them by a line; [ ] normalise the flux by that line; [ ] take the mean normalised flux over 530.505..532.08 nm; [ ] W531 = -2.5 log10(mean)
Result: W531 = -0.02 mag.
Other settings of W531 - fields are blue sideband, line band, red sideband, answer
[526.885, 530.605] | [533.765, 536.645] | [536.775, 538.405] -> -0.05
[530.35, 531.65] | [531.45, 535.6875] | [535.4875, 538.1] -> -0.02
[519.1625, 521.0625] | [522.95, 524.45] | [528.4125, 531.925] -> 0.08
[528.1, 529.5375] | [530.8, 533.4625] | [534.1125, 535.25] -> 0.03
